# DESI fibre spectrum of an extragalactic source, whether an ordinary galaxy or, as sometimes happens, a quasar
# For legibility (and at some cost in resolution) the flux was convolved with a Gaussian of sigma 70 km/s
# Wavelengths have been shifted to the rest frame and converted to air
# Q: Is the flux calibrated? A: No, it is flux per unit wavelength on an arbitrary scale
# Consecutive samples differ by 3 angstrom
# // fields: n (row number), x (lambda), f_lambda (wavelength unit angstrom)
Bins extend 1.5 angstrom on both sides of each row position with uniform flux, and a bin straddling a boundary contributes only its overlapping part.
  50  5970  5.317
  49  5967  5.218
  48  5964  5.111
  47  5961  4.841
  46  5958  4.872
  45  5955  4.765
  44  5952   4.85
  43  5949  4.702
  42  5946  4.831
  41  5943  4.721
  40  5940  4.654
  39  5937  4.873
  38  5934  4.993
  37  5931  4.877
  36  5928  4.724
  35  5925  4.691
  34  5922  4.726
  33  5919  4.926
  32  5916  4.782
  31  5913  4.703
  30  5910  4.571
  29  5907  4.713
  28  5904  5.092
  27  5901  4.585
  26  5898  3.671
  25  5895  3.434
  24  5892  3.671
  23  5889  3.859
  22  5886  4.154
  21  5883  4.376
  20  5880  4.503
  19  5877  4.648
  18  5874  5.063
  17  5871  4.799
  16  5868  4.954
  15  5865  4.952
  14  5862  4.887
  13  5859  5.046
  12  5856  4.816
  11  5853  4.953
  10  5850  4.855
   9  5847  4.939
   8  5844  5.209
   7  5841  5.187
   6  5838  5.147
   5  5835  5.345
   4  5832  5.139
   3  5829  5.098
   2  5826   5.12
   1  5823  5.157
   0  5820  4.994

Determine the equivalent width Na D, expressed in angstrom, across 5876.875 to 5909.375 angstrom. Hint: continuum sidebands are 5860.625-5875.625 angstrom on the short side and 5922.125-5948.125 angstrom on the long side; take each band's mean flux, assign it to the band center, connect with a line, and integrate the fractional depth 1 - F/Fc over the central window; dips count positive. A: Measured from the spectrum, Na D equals 4.3 angstrom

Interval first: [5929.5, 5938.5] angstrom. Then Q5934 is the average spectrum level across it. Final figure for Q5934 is 4.91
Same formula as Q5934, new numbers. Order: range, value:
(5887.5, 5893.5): 3.77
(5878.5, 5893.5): 4.11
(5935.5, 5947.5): 4.77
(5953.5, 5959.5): 4.82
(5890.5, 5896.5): 3.55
